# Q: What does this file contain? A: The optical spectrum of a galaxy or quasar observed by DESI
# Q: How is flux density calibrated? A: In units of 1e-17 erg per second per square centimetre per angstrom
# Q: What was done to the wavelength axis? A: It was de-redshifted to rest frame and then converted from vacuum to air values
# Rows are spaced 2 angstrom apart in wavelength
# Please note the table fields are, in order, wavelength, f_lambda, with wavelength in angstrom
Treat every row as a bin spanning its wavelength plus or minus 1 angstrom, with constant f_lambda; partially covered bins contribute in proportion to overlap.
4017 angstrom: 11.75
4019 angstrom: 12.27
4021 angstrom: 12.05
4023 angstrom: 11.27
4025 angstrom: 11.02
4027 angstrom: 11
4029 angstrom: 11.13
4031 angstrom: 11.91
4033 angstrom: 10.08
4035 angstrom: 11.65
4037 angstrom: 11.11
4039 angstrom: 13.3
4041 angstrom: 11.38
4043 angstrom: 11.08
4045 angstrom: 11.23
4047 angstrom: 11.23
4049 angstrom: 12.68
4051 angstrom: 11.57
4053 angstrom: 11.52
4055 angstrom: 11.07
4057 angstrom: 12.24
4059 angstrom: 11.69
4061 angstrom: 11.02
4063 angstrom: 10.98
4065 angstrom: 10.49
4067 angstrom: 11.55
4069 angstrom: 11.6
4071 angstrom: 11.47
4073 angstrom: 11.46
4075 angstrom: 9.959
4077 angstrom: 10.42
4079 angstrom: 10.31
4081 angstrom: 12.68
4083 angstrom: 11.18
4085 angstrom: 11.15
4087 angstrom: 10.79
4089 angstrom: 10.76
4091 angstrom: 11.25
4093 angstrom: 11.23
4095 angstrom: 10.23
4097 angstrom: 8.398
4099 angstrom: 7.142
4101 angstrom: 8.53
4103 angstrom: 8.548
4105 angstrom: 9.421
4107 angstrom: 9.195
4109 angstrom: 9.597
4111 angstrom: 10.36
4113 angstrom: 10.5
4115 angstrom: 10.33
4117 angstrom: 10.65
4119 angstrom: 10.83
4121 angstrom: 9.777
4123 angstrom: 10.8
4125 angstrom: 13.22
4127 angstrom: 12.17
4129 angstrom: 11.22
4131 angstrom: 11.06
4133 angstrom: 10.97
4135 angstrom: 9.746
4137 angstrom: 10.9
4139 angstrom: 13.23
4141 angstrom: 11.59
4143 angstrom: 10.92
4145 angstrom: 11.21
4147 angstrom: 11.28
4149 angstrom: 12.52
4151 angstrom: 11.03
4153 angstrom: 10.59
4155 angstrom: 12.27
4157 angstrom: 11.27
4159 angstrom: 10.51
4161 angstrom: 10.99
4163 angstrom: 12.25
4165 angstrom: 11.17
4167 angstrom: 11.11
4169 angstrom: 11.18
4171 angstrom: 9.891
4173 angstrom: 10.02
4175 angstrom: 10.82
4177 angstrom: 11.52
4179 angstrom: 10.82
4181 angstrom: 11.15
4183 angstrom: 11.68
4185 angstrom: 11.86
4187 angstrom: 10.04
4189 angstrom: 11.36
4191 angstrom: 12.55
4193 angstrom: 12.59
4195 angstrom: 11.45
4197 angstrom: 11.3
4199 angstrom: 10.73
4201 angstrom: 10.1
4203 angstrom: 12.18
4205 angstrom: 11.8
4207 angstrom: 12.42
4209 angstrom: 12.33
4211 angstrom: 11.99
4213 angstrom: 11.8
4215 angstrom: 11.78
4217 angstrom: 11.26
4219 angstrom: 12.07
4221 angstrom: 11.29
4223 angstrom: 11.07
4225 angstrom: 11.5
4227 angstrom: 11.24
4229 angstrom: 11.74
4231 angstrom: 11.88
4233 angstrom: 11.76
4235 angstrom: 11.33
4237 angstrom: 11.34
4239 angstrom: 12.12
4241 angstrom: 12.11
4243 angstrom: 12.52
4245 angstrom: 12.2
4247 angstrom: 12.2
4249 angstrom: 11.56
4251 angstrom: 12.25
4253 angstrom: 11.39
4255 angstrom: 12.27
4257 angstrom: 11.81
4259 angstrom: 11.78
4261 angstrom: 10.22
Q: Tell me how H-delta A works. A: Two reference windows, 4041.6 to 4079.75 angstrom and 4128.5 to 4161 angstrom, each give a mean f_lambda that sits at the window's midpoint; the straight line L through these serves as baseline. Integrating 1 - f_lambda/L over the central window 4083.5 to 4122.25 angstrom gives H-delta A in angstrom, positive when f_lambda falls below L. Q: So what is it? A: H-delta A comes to 4.5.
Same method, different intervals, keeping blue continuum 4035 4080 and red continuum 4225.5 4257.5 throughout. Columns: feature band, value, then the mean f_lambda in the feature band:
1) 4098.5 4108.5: 2.4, 8.69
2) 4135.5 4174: 1.2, 11.2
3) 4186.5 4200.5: 0.3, 11.4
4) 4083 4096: 0.6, 10.9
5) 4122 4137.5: 0.4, 11.3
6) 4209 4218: 0.0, 11.8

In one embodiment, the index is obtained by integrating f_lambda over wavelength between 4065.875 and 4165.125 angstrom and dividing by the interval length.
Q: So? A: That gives 10.8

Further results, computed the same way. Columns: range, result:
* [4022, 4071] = 11.4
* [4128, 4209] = 11.3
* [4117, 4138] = 11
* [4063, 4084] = 11.1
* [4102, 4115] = 9.66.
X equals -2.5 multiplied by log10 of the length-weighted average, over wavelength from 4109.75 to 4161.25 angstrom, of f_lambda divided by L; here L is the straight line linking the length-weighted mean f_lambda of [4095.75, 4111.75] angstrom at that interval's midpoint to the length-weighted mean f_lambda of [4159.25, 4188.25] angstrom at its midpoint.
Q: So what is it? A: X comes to -0.13 mag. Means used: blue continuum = 8.9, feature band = 11.1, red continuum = 11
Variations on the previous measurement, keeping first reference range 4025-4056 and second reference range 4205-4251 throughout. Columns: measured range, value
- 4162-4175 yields 0.07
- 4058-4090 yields 0.04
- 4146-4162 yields 0.03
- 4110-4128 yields 0.06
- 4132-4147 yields 0.04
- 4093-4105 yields 0.29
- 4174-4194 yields 0.03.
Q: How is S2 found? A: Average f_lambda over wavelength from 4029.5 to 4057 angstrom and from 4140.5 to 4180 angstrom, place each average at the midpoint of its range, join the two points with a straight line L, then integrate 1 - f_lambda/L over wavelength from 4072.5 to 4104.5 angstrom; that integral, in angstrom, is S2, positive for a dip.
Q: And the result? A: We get 3.3 angstrom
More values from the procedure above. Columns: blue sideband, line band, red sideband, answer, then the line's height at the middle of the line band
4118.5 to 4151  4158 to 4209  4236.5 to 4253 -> 1.58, 11.6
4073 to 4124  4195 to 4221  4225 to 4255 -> -0.37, 11.5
